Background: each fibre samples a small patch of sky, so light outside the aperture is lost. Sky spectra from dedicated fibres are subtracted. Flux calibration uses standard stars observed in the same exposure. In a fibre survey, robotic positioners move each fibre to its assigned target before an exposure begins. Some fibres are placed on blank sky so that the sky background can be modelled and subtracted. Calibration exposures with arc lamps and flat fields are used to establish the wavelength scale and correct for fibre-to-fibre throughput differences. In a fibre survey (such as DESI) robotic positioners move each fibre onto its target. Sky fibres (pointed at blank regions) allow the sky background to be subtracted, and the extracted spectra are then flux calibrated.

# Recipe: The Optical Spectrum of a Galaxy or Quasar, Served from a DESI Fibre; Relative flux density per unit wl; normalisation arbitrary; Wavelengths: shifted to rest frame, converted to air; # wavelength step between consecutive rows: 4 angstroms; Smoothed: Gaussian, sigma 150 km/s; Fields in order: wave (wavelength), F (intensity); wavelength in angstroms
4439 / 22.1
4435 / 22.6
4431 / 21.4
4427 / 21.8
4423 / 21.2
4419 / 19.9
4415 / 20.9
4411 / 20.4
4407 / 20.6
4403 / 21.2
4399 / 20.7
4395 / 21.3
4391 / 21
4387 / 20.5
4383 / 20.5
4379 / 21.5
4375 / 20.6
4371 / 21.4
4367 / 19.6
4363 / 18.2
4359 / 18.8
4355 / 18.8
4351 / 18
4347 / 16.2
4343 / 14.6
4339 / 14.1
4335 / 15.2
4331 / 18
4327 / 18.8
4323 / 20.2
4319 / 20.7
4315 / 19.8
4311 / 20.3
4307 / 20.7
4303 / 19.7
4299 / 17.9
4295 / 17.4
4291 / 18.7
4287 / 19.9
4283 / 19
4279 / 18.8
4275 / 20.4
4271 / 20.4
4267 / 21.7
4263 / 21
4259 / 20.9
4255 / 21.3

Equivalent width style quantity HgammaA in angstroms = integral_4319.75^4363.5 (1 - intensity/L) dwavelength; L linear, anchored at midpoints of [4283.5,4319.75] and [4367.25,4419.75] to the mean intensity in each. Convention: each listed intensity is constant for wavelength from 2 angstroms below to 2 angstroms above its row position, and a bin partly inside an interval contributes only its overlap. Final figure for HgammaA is 5.6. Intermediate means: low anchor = 19.4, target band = 17.4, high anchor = 20.8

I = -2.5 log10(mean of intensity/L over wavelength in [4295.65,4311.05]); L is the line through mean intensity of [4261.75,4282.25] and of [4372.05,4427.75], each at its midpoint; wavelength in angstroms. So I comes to 0.06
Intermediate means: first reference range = 20.4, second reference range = 20.9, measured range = 19.4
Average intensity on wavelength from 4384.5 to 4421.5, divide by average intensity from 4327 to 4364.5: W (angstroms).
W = 1.22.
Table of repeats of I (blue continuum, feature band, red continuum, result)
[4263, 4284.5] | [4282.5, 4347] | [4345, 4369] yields 0.052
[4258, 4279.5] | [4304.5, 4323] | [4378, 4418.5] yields 0.019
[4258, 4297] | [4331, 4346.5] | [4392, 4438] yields 0.317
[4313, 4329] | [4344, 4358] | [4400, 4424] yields 0.151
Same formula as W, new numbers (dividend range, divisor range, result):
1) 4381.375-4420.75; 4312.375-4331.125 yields 1.05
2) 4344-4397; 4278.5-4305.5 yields 1.04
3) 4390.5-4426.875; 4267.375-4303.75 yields 1.08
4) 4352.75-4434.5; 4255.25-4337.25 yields 1.05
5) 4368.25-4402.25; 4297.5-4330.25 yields 1.06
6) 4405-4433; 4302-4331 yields 1.05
